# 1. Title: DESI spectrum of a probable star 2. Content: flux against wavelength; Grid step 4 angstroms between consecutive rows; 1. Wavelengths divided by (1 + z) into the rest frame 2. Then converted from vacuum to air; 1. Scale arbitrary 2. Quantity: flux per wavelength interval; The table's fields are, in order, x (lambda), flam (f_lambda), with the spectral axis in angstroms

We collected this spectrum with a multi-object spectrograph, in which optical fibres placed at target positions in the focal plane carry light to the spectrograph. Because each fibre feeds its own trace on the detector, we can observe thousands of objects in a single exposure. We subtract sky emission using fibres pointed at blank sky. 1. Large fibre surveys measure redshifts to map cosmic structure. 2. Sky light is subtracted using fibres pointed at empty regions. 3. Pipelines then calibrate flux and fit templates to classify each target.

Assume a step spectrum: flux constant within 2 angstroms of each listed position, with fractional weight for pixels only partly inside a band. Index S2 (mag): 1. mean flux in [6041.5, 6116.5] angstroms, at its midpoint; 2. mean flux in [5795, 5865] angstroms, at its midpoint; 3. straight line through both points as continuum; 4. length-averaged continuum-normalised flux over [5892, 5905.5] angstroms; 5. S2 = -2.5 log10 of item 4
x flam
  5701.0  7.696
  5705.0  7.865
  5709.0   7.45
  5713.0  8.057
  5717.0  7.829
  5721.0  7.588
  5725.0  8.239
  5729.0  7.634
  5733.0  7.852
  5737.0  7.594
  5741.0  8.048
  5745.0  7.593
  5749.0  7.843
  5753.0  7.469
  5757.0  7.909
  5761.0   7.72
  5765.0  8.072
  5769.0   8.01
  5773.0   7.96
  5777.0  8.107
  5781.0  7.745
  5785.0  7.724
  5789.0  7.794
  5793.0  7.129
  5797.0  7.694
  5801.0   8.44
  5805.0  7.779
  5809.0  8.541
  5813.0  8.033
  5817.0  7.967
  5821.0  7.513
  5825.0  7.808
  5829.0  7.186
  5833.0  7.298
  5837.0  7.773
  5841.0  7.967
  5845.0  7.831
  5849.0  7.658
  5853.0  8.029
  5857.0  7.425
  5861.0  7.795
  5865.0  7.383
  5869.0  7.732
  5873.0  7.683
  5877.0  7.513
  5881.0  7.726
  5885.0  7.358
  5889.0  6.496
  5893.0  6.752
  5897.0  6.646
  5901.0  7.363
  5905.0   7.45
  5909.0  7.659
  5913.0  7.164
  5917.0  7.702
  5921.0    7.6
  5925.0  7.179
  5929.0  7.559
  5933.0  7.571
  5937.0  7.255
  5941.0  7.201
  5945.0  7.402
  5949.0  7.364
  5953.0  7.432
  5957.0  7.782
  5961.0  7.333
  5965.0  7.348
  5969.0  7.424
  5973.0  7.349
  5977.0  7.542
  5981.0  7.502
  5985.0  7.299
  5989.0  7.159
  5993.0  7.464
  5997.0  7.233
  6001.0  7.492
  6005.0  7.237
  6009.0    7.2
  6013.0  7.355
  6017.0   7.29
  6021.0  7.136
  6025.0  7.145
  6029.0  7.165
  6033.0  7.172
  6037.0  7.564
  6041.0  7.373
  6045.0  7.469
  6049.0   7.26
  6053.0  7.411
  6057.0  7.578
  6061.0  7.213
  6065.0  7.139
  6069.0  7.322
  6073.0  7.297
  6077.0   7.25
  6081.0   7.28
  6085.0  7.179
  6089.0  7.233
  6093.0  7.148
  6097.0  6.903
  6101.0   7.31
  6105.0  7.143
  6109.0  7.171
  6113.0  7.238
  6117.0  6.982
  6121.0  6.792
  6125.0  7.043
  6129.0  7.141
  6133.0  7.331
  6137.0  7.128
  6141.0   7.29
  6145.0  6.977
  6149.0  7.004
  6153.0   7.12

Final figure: 0.09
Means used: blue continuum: 7.8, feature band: 7.03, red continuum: 7.25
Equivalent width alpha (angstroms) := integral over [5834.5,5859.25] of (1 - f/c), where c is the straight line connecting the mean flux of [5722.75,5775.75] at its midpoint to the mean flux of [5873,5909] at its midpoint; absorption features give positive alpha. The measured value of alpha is -1.2 angstroms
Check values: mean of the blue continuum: 7.84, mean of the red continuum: 7.22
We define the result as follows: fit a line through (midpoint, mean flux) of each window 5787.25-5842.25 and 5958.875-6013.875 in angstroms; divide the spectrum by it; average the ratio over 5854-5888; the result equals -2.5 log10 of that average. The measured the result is 0.01 mag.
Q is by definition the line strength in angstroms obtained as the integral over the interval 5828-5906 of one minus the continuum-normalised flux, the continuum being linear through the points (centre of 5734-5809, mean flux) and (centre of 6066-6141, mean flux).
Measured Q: 1.9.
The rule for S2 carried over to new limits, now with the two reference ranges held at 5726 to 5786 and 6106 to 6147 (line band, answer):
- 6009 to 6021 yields 0.01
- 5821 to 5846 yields 0.01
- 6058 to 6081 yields -0.01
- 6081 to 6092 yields 0.00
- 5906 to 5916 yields 0.01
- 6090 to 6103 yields 0.01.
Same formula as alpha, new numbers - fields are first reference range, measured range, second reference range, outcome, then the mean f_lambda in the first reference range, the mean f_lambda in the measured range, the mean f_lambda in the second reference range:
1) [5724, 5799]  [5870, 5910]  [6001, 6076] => 1.57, 7.79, 7.27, 7.3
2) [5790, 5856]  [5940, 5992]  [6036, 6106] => 0.65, 7.78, 7.4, 7.28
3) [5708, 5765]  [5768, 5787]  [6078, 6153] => -0.46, 7.79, 7.9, 7.13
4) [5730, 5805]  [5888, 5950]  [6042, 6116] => 2.10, 7.81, 7.28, 7.25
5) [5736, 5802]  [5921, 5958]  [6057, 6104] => 0.35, 7.81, 7.42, 7.22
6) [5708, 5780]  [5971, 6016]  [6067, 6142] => 0.15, 7.84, 7.35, 7.17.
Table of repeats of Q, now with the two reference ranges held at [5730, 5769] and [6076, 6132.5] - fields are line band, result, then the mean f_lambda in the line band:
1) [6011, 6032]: 0.2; 7.22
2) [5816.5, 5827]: -0.1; 7.73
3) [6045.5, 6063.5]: -0.4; 7.37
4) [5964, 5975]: 0.0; 7.38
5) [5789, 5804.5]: -0.1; 7.76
